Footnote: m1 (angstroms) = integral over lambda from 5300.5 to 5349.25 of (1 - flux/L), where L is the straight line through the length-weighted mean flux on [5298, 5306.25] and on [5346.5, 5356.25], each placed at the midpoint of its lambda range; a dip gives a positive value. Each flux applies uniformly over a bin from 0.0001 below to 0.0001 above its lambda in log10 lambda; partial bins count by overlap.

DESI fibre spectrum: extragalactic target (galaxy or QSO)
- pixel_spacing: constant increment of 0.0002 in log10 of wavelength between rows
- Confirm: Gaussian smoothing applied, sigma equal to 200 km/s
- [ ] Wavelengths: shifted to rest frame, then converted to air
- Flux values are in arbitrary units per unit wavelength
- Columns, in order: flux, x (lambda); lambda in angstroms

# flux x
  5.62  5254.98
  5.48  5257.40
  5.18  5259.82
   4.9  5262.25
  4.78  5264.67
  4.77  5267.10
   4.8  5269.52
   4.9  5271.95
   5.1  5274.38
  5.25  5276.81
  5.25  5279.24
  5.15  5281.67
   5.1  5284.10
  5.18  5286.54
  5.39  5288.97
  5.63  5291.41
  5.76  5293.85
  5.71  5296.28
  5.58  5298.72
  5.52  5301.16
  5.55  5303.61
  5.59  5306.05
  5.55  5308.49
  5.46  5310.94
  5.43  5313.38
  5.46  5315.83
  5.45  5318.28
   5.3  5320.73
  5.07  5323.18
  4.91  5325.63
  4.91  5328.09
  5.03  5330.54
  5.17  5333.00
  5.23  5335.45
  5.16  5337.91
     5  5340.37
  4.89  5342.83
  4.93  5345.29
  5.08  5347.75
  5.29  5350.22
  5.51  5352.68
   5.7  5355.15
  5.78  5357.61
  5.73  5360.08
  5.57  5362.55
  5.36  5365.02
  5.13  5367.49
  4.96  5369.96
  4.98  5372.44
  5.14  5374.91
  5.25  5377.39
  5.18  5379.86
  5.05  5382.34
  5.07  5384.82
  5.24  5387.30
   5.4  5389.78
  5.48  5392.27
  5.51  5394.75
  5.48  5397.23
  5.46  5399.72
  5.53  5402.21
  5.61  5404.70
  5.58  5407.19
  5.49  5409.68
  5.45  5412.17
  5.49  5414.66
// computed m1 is 2.2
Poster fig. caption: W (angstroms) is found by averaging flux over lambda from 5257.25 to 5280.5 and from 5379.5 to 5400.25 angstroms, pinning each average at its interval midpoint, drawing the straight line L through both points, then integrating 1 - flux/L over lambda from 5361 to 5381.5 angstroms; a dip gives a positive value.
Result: 0.3 angstroms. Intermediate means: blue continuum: 5.02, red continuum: 5.32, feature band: 5.2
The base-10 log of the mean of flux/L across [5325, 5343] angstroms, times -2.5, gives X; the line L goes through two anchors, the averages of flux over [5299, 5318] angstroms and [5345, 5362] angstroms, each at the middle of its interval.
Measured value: 0.09 mag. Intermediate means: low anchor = 5.51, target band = 5.05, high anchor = 5.46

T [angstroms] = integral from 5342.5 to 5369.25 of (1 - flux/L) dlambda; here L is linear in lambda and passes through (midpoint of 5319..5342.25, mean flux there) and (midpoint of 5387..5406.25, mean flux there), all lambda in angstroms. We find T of -0.7 angstroms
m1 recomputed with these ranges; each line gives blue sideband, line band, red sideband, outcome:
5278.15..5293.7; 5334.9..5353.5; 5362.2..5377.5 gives 0.3 angstroms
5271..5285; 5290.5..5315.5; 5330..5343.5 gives -2.2 angstroms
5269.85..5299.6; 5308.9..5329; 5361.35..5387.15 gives 0.0 angstroms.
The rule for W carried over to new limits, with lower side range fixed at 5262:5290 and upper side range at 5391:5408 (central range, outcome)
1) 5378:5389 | 0.6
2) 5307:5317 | -0.6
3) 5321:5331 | 0.4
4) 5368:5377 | 0.6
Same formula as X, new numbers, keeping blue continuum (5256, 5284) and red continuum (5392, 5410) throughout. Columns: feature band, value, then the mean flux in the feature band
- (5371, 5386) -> 0.068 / 5.11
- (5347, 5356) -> -0.010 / 5.39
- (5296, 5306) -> -0.083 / 5.58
